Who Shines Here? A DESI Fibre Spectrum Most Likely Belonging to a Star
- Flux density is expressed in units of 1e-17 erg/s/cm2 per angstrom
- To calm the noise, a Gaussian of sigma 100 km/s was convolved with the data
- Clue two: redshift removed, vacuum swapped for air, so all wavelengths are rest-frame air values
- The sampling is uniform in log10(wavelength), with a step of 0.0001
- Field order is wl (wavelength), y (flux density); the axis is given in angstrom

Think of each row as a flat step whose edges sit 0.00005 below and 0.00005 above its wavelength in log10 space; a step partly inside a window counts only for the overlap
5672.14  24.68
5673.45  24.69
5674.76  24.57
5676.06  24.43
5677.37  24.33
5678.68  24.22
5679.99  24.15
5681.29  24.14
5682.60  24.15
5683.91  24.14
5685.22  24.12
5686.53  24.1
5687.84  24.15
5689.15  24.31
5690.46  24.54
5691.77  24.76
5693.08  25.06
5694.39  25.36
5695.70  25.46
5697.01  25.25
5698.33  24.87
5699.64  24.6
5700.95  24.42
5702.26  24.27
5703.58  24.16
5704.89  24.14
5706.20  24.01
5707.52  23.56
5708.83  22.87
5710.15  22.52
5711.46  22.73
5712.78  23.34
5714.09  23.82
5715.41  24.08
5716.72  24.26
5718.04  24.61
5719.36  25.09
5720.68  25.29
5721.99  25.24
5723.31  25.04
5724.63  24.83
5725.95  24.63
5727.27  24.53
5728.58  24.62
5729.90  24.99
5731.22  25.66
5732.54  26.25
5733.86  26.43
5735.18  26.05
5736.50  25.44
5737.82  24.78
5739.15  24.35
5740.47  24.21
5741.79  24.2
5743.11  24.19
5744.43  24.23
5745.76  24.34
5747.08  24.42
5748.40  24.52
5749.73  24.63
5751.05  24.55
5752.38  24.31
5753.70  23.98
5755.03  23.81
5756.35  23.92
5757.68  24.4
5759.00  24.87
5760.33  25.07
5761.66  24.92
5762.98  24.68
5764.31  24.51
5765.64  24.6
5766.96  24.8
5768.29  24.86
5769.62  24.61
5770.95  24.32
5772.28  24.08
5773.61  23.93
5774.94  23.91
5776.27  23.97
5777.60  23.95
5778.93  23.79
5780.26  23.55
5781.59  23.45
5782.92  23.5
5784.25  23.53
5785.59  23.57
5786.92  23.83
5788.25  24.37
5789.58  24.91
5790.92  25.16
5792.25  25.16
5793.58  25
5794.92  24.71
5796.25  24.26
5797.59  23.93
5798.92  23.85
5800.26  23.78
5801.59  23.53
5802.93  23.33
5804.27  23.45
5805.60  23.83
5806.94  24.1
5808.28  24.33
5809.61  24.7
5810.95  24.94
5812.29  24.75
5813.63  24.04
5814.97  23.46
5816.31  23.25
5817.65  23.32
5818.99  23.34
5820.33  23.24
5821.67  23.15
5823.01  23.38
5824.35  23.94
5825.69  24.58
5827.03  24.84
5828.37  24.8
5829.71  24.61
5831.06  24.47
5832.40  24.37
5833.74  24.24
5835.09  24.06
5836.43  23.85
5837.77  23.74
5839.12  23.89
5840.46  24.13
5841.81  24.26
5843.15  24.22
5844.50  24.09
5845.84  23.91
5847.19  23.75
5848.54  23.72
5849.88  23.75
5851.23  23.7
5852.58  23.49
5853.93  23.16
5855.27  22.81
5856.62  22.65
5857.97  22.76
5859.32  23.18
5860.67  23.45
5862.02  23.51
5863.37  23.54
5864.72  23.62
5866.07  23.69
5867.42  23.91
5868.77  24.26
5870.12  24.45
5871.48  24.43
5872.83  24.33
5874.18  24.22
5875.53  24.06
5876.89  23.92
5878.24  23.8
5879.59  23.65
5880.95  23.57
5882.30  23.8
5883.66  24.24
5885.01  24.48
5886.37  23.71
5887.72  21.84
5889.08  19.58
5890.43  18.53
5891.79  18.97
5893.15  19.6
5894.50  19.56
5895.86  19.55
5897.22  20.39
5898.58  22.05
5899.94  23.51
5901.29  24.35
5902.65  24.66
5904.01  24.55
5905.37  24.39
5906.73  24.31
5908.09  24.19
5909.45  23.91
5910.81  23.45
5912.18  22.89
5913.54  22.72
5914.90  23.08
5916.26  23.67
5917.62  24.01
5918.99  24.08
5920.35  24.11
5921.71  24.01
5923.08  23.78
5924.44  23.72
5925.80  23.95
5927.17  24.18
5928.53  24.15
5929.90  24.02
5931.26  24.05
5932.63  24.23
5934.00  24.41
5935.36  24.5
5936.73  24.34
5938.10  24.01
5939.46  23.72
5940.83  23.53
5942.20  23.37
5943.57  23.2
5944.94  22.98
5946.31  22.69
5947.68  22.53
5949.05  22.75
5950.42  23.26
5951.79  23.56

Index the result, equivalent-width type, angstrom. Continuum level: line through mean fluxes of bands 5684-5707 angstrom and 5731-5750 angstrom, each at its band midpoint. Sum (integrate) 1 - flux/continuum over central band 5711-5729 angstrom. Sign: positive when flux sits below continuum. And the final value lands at 0.2 angstrom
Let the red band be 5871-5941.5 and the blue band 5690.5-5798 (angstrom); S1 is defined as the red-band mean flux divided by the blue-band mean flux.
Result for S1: 0.95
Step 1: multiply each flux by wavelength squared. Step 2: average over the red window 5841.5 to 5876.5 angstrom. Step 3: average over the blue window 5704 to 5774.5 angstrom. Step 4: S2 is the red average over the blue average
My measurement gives 1.01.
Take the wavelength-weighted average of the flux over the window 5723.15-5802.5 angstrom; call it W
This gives 24.5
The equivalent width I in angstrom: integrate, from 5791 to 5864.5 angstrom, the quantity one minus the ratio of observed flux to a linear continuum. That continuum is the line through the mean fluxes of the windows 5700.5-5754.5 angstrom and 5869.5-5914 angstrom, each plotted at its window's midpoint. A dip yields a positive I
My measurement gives -1.2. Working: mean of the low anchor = 24.5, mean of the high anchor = 22.9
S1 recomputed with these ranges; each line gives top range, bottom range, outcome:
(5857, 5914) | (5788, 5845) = 0.95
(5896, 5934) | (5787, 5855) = 0.98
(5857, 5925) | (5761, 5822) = 0.96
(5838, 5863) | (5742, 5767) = 0.96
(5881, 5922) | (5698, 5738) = 0.93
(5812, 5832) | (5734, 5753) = 0.97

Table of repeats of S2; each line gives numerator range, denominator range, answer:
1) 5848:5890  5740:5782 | 1.00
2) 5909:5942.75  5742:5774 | 1.03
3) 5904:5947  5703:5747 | 1.04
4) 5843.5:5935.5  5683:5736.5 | 1.01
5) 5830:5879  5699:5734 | 1.02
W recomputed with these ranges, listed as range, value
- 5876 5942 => 23.2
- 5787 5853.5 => 24.1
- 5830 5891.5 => 23.5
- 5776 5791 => 23.9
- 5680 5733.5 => 24.5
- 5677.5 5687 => 24.2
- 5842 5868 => 23.5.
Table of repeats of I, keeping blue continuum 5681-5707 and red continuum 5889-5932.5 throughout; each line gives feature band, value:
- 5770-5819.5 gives -0.5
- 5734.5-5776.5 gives -0.8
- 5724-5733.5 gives -0.3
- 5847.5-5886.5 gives -0.8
